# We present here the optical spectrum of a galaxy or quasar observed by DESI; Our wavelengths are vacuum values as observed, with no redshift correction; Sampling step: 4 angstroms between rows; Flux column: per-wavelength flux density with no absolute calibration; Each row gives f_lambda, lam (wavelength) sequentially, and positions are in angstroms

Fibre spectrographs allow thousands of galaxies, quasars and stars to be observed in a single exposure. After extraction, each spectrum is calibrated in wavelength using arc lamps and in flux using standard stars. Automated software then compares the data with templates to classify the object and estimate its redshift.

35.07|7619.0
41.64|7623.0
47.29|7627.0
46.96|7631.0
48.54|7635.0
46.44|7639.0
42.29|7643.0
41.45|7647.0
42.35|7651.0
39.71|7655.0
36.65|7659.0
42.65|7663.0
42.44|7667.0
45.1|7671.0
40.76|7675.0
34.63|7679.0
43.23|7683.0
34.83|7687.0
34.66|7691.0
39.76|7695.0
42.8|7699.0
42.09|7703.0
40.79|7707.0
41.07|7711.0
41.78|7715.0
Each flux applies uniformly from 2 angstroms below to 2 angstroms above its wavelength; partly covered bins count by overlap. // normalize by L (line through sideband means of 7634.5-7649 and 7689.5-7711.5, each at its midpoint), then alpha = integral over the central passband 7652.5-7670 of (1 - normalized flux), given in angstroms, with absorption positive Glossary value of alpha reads 0.9 angstroms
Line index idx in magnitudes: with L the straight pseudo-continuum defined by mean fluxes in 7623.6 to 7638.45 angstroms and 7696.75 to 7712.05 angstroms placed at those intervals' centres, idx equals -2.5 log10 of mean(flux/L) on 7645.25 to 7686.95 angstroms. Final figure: 0.10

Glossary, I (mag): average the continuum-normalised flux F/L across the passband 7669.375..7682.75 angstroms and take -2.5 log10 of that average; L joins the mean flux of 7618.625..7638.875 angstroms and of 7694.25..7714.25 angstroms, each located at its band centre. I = 0.060 mag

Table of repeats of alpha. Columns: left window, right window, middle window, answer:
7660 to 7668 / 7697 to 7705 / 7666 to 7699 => 2.0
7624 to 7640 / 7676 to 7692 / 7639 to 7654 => 0.6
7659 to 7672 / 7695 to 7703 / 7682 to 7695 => 1.4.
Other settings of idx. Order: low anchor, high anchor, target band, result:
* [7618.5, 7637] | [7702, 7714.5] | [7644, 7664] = 0.08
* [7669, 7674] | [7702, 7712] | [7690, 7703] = 0.06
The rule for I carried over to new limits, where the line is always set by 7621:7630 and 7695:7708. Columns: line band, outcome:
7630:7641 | -0.07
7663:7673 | -0.01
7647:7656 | 0.06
